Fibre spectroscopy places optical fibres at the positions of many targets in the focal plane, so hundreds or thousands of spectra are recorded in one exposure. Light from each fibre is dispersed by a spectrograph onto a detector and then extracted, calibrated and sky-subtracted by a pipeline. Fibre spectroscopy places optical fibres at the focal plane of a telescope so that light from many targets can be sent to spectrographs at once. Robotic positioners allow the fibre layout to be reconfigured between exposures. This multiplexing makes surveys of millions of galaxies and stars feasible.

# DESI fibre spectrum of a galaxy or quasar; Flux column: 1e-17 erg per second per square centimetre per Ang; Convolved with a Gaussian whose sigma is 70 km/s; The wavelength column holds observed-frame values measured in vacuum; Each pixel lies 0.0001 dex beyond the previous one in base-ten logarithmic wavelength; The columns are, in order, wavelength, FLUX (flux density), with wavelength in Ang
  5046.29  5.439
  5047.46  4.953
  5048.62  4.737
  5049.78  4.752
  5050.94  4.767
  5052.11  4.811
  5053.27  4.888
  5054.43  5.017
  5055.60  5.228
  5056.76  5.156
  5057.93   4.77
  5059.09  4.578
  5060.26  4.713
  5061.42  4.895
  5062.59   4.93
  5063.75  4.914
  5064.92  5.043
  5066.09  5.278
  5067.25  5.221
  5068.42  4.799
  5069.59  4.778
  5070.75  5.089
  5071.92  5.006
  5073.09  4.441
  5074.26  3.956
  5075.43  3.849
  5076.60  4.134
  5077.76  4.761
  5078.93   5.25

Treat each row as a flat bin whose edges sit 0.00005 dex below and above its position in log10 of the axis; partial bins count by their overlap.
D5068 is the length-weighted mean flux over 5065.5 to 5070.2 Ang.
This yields 5.02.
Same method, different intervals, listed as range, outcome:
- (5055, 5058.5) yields 5.04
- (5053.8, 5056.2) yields 5.12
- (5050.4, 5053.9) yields 4.83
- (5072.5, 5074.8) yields 4.2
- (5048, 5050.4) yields 4.76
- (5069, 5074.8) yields 4.66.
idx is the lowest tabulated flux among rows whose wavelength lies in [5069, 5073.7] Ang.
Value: 4.441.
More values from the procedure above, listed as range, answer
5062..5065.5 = 4.914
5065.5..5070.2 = 4.778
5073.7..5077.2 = 3.849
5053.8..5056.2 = 5.017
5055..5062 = 4.578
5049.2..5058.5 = 4.752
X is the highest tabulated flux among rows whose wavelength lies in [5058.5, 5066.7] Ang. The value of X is 5.278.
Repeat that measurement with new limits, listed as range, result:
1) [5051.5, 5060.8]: 5.228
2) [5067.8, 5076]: 5.089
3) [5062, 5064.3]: 4.93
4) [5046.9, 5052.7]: 4.953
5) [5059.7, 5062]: 4.895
